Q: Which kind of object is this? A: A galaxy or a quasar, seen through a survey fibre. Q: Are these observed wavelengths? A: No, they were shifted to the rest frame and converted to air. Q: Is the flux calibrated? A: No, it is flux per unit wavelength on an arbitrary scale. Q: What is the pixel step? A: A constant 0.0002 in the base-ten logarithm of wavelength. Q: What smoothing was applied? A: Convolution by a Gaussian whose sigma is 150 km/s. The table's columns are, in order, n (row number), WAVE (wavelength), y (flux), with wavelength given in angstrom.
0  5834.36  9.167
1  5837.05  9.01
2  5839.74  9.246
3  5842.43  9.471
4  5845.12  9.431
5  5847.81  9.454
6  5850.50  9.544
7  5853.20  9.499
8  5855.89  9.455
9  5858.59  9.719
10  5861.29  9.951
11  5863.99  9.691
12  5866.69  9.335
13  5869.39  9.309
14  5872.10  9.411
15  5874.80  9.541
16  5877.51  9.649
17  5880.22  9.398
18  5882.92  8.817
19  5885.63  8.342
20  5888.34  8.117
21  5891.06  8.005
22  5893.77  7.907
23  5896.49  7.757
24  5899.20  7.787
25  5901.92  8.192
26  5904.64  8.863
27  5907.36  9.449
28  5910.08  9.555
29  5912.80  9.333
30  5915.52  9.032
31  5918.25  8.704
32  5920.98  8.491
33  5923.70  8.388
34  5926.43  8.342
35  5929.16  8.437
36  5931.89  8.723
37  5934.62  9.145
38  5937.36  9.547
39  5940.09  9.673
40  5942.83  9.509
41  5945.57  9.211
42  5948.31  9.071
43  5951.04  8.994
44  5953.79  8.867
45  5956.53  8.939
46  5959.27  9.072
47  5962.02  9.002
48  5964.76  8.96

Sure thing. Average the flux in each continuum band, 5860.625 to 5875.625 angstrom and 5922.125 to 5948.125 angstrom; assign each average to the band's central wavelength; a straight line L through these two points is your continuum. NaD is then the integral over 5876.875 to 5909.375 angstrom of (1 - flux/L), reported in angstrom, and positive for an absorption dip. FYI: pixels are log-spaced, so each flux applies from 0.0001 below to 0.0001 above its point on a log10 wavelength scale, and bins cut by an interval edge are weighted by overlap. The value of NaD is 2.8 angstrom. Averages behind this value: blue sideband 9.52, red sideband 9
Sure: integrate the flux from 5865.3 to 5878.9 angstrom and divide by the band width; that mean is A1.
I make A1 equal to 9.45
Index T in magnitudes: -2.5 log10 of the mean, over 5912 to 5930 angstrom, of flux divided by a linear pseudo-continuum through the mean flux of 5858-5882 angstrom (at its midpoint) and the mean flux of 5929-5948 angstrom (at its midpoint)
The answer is 0.08 mag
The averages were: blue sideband 9.54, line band 8.66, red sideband 9.22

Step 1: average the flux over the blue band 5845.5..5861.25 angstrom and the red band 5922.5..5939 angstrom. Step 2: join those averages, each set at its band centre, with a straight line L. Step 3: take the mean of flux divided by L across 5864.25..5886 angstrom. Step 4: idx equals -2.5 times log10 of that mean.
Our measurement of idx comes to 0.01 mag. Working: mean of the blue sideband 9.56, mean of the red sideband 8.78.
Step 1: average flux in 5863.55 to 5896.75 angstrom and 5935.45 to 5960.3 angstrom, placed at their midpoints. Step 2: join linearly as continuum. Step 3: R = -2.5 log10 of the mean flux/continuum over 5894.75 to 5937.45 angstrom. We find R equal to 0.04 mag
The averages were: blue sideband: 8.88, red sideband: 9.21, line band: 8.7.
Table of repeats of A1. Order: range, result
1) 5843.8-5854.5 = 9.48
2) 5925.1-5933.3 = 8.51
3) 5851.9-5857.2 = 9.49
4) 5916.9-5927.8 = 8.48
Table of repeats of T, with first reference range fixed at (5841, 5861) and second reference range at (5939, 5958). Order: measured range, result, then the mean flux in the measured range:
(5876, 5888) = 0.05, 8.98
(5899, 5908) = 0.09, 8.6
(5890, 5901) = 0.19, 7.87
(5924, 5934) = 0.09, 8.54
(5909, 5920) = 0.02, 9.12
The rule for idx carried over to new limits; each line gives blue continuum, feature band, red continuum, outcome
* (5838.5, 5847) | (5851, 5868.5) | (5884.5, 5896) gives -0.08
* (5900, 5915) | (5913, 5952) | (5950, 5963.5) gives 0.00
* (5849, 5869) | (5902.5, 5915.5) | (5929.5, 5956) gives 0.01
